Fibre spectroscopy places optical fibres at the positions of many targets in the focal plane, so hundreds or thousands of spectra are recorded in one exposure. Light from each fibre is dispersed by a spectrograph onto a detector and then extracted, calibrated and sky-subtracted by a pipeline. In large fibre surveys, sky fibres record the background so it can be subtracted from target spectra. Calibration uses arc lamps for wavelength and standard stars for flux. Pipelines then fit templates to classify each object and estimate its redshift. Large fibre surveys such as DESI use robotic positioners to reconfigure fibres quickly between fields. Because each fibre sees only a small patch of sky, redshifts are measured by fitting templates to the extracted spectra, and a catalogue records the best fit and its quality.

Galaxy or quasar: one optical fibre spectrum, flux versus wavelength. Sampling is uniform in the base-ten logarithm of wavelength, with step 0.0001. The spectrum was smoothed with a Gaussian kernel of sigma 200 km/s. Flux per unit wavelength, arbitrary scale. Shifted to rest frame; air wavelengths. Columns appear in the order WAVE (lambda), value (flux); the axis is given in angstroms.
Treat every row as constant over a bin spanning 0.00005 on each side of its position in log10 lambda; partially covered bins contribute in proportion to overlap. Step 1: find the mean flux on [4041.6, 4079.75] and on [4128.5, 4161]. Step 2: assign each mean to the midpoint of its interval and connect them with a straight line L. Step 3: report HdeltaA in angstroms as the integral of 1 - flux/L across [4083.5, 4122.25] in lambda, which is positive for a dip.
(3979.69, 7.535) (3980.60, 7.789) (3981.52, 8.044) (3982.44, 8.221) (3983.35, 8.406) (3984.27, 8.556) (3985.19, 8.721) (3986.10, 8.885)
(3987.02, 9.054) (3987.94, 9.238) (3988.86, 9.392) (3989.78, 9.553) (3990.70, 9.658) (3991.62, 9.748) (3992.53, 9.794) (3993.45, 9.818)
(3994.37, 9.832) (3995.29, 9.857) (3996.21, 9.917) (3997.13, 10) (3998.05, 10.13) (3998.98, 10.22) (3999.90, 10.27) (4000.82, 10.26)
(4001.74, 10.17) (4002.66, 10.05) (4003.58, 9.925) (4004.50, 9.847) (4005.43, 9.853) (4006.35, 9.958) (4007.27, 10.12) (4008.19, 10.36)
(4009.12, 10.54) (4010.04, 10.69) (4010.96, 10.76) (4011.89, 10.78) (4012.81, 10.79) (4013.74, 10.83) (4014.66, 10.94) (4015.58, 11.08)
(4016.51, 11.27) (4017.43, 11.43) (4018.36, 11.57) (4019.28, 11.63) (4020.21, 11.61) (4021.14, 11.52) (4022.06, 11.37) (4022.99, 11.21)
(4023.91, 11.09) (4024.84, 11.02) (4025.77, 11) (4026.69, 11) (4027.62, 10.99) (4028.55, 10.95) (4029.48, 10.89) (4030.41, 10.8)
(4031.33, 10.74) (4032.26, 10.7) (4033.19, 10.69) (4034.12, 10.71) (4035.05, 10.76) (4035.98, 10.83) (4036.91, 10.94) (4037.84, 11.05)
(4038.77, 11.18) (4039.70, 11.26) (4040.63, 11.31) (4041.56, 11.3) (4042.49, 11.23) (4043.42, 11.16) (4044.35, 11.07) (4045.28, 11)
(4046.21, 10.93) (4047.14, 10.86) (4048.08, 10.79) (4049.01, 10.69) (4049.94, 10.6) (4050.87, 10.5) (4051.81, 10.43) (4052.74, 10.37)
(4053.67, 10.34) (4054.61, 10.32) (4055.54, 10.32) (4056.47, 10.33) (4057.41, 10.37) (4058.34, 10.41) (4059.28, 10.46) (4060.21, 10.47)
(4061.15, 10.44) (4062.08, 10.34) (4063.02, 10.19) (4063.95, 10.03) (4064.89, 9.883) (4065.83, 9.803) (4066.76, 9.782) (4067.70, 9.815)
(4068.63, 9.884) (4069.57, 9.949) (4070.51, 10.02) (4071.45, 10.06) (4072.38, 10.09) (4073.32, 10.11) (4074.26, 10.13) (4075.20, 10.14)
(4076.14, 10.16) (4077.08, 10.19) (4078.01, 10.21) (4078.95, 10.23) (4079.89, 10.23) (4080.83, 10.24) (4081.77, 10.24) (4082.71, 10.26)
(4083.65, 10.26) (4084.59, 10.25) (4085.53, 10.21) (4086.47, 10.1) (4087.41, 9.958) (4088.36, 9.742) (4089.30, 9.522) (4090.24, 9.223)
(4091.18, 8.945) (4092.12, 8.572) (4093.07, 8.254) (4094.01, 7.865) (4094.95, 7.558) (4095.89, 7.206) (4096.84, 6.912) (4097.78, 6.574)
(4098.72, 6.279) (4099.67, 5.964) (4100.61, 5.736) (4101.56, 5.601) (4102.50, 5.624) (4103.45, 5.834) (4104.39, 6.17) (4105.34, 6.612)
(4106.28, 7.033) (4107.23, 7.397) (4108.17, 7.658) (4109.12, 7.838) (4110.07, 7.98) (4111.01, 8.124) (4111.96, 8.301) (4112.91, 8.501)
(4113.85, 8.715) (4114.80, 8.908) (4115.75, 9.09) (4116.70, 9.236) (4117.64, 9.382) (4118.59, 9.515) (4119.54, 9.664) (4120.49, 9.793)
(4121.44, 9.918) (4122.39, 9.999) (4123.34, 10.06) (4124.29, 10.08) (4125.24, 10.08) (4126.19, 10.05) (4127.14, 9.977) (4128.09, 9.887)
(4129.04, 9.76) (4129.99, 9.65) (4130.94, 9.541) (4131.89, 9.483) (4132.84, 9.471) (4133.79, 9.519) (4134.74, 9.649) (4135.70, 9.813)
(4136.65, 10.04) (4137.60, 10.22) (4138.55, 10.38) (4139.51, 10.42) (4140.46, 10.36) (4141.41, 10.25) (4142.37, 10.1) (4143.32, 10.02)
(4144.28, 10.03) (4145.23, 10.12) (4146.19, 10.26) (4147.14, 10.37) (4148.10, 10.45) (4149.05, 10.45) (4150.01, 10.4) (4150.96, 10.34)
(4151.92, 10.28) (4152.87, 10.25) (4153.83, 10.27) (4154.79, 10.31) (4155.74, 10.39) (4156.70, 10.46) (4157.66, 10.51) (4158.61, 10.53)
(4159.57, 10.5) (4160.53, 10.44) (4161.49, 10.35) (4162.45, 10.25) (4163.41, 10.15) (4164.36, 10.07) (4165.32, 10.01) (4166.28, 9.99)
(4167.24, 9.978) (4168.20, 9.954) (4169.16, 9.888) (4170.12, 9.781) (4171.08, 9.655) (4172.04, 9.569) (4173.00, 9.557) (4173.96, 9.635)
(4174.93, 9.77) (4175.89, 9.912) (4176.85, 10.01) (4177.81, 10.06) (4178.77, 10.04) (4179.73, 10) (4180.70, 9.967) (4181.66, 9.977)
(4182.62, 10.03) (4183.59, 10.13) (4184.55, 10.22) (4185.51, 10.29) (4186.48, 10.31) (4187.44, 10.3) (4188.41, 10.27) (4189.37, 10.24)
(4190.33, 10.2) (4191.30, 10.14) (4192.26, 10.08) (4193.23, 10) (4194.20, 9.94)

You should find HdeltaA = 7.8 angstroms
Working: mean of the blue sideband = 10.4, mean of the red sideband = 10.1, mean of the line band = 8.19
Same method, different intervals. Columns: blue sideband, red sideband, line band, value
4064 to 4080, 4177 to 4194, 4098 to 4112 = 4.6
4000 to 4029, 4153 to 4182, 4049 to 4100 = 4.1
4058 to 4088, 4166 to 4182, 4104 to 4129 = 2.9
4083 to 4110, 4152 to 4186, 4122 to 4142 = -2.3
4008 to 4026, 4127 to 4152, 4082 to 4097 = 1.9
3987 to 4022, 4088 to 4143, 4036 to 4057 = -2.3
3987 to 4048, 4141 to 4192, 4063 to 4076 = 0.6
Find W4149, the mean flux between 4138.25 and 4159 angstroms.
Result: 10.3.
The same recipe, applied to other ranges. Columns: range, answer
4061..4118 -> 8.83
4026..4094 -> 10.3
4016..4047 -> 11.1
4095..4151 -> 8.91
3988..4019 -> 10.3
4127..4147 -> 9.96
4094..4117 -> 7.28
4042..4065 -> 10.6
